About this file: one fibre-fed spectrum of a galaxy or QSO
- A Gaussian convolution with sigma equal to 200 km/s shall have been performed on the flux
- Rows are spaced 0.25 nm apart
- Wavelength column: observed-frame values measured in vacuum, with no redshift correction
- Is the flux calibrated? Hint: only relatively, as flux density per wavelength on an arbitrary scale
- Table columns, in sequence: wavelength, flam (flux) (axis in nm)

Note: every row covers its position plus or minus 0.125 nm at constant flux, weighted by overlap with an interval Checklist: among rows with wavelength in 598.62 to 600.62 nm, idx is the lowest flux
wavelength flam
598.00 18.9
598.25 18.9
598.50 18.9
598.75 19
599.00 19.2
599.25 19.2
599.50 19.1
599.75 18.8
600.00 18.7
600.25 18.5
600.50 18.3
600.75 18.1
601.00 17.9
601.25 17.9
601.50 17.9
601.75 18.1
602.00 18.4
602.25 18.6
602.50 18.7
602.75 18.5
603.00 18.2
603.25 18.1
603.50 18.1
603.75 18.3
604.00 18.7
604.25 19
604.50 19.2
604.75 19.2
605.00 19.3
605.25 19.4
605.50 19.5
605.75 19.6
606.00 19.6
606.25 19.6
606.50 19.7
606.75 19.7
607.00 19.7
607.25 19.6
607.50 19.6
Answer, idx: 18.3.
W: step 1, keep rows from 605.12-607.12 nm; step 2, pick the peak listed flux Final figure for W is 19.7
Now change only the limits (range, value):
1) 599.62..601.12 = 18.8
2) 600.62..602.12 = 18.4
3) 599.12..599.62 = 19.2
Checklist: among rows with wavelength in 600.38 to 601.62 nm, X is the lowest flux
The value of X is 17.9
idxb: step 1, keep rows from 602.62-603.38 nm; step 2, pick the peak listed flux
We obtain 18.5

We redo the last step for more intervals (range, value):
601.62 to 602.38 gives 18.6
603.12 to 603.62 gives 18.1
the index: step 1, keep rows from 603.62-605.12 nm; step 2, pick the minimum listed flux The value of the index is 18.3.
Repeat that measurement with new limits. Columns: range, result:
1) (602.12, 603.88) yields 18.1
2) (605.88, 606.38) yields 19.6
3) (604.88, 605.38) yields 19.3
